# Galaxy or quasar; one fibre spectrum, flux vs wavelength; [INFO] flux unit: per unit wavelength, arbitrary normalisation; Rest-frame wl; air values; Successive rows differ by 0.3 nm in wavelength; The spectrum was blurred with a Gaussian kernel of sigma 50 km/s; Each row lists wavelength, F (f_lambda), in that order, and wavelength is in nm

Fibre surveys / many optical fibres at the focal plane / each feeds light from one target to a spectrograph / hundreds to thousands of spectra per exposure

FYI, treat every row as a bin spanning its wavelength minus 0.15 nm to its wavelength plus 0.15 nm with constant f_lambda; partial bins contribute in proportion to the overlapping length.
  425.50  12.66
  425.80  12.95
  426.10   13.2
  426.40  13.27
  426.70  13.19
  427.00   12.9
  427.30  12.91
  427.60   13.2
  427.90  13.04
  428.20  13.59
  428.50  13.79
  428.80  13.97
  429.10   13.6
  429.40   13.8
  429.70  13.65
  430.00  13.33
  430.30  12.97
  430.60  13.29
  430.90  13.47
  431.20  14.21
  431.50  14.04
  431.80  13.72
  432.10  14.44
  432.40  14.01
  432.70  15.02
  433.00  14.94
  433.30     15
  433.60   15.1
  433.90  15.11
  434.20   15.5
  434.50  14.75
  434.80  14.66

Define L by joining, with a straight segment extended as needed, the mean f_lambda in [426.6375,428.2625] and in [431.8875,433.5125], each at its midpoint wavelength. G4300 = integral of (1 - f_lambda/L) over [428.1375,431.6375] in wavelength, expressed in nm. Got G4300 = 0.05 nm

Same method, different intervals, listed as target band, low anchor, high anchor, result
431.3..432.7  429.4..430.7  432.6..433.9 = 0.021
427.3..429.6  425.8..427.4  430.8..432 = -0.022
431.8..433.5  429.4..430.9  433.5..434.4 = -0.003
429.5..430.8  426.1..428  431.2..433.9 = 0.054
